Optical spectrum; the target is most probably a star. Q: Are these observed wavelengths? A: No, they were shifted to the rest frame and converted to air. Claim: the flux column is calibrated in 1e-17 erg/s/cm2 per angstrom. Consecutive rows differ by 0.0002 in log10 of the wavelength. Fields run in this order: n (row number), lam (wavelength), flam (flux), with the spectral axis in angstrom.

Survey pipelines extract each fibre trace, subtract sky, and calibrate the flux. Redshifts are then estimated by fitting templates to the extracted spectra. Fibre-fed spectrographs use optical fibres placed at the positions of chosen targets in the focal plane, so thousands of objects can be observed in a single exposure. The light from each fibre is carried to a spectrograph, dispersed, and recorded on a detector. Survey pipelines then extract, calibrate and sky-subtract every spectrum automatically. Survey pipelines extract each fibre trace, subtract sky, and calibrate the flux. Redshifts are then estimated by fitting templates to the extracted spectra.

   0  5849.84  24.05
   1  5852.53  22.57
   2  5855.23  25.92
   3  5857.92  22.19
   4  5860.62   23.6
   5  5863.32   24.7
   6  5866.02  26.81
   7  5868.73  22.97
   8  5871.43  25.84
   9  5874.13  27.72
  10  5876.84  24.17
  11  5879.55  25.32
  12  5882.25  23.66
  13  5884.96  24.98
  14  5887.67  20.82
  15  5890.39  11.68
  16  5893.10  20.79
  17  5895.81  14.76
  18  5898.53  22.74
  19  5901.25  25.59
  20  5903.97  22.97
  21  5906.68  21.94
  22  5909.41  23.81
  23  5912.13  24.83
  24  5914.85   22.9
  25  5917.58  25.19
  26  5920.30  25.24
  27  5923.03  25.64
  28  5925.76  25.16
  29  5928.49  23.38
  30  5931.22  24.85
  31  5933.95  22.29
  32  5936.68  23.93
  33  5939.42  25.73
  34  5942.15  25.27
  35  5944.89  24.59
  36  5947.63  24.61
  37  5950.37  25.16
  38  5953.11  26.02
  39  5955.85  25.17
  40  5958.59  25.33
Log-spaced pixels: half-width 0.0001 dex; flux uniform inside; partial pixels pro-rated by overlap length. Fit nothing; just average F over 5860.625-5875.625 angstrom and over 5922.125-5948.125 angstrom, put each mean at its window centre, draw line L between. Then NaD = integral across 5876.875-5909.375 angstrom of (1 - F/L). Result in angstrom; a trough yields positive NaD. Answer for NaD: 4.5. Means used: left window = 25.4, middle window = 21.6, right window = 24.5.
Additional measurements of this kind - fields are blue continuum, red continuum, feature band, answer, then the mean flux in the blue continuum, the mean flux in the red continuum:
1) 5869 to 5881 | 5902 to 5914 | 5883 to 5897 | 3.3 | 25.5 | 23.5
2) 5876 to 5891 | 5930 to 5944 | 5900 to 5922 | -0.7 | 22.2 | 24.4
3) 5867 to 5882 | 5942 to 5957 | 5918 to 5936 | 0.5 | 25.1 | 25.1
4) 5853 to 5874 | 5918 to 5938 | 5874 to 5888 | 0.1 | 24.7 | 24.4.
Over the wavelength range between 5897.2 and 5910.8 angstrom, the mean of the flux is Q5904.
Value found 23.4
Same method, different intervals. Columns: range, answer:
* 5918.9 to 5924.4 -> 25.4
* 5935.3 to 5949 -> 24.8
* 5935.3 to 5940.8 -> 24.8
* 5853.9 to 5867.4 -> 24.6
